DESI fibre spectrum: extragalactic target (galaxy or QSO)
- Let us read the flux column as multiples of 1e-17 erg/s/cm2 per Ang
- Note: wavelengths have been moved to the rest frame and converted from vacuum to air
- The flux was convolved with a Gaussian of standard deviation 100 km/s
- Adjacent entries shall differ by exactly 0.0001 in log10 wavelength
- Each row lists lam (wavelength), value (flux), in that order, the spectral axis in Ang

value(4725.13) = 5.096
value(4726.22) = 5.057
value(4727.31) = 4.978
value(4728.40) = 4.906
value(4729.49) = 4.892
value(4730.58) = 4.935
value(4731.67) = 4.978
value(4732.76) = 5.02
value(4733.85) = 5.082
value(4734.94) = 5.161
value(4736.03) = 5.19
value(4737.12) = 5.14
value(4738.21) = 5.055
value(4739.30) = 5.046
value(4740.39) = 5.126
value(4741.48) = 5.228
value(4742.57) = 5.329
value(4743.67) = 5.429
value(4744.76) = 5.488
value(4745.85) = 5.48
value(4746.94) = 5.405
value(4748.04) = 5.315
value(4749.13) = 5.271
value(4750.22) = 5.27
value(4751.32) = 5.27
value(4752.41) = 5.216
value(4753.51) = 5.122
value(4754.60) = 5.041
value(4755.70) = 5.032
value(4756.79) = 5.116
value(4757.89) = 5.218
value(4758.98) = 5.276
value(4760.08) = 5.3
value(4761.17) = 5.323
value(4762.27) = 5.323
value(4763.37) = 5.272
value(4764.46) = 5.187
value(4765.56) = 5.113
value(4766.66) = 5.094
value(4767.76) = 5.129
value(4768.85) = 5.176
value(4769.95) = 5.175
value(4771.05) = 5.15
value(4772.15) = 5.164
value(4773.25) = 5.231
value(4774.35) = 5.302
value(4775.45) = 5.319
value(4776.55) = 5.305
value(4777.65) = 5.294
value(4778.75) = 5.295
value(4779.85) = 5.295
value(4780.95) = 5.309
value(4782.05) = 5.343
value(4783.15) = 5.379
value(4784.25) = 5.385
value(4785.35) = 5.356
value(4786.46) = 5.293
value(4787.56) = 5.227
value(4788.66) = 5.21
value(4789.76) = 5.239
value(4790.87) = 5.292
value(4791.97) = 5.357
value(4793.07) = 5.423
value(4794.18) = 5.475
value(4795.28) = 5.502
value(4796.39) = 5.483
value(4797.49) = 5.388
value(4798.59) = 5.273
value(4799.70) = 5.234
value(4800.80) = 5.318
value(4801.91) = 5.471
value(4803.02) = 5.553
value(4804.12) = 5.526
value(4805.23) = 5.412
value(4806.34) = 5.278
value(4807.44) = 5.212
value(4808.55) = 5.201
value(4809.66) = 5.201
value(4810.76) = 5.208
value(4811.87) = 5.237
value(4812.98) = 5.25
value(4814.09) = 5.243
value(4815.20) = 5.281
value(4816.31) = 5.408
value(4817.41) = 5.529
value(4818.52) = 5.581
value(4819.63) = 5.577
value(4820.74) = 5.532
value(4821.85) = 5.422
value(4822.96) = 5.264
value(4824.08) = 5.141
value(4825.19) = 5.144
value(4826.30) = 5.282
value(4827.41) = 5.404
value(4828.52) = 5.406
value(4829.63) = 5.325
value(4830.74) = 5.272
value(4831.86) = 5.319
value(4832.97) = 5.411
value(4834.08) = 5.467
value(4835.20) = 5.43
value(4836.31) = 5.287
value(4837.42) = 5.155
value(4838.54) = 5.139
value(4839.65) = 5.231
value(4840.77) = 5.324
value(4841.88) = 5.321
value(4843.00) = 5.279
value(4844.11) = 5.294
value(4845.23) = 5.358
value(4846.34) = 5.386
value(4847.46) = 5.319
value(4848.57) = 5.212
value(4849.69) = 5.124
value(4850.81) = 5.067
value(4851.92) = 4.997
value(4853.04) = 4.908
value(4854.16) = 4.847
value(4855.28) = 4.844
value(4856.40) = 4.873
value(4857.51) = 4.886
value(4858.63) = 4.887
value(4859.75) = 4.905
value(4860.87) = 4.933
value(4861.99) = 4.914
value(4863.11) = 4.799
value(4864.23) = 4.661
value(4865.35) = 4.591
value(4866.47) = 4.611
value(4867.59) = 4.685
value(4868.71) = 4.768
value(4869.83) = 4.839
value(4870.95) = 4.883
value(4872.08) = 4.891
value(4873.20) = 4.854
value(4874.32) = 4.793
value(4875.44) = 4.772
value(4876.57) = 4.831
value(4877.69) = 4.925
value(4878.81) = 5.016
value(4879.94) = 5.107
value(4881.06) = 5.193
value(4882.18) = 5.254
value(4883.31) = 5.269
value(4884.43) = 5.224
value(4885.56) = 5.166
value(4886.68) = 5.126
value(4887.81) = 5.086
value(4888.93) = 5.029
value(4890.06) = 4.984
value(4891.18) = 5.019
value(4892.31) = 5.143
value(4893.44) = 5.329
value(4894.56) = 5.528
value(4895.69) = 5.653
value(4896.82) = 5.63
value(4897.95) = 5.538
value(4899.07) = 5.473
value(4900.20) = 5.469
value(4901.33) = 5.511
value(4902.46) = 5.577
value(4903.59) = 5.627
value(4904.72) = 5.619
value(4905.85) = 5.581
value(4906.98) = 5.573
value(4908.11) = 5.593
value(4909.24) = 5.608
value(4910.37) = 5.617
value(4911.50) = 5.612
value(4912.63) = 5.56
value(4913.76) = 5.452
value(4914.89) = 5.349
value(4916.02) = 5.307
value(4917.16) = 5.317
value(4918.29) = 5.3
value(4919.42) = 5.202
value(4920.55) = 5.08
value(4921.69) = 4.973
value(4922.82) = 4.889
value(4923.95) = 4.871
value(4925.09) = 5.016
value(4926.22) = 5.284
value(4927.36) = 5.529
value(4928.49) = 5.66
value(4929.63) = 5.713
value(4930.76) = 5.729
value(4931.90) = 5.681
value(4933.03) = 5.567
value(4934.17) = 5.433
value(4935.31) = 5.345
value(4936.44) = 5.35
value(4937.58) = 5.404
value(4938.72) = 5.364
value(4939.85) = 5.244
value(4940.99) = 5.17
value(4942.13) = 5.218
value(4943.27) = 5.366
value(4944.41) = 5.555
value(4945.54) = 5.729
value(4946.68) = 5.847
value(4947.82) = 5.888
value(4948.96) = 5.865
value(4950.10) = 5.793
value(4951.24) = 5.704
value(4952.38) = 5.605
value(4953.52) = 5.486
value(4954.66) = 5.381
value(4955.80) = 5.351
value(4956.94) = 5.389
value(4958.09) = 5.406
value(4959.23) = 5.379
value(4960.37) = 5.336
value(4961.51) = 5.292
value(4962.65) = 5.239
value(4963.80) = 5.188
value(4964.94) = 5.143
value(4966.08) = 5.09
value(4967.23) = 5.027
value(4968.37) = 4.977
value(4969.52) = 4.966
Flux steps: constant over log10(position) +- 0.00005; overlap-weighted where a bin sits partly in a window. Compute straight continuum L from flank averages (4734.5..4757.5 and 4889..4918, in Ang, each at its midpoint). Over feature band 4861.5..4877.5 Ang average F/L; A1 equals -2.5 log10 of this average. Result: 0.13 mag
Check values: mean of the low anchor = 5.23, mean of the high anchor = 5.46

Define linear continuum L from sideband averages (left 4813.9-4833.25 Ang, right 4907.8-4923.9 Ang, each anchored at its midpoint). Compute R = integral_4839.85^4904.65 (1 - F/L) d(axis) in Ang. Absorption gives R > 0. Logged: 3.0 Ang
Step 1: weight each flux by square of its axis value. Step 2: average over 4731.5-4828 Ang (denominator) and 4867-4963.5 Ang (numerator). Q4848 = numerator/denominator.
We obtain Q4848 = 1.07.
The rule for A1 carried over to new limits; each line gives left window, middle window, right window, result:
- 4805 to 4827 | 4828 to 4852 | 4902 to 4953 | 0.01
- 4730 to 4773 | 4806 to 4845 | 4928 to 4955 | 0.00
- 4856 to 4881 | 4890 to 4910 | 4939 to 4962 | -0.08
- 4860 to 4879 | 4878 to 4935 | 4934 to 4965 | -0.05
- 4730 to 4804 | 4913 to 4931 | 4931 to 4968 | 0.02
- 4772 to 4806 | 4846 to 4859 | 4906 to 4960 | 0.08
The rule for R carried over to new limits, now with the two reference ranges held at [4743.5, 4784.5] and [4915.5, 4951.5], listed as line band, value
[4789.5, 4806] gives -0.3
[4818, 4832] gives -0.1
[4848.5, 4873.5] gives 2.3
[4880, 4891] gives 0.5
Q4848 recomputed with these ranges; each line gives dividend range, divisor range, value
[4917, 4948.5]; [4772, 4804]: 1.07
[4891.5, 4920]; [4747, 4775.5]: 1.12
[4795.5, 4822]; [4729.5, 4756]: 1.06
